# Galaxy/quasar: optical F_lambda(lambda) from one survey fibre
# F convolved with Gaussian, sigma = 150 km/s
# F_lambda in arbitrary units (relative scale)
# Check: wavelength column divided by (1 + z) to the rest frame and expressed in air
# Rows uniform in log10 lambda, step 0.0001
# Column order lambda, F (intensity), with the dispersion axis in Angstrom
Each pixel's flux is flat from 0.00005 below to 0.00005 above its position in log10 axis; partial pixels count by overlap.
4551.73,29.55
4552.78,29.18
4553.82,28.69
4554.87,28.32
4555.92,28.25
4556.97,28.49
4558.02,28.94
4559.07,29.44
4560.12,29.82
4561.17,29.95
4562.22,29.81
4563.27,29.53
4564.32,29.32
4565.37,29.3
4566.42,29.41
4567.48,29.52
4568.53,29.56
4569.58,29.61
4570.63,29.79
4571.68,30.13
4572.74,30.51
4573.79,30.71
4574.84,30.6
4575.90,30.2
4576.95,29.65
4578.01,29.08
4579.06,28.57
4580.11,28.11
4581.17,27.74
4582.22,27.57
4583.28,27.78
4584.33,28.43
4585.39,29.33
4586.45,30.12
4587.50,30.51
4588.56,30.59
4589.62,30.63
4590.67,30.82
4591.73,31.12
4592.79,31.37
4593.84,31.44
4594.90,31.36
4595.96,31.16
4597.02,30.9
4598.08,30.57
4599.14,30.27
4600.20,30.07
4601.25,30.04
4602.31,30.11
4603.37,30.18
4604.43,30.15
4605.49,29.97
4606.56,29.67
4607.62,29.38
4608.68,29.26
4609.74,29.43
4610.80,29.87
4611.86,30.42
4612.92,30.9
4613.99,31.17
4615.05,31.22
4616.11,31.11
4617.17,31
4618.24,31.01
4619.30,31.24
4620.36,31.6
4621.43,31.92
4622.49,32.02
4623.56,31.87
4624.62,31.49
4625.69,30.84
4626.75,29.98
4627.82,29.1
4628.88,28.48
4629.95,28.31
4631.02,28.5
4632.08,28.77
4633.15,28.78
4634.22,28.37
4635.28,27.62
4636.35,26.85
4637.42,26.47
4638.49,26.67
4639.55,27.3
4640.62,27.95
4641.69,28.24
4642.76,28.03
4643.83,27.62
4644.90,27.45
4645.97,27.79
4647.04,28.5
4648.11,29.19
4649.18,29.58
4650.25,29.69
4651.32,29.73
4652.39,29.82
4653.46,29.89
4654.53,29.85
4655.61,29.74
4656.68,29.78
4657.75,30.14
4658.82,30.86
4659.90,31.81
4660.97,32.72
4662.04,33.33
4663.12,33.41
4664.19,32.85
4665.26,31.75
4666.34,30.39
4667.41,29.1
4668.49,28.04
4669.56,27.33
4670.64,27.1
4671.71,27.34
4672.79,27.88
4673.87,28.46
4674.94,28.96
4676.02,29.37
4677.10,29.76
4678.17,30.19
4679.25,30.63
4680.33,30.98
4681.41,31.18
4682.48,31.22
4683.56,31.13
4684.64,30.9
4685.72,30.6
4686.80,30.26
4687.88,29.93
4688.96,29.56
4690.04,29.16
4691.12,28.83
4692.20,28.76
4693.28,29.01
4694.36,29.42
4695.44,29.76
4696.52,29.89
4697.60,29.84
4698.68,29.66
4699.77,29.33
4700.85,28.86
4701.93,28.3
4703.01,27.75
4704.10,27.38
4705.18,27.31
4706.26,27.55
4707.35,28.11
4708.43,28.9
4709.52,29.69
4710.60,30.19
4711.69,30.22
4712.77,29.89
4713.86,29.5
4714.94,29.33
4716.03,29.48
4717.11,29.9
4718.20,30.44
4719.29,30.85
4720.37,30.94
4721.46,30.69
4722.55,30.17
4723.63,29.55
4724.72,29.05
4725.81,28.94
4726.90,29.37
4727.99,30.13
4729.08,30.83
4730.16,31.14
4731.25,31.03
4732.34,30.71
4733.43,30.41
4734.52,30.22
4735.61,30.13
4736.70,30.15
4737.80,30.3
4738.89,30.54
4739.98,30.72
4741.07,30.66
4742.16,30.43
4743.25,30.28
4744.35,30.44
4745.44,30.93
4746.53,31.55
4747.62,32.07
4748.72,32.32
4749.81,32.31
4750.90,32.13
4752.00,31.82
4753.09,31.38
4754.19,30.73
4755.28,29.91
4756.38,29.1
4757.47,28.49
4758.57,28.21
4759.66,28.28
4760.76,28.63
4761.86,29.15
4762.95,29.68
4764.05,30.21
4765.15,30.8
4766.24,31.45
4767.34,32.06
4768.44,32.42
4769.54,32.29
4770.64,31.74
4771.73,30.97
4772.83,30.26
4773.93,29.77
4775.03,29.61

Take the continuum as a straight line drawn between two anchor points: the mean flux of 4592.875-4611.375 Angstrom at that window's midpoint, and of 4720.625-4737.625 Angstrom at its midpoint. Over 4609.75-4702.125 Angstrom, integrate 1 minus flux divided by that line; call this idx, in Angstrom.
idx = 1.6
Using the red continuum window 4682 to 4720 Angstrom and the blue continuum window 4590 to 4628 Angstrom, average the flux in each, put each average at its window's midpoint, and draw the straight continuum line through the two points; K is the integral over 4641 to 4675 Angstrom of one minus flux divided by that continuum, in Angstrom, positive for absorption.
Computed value 0.5 Angstrom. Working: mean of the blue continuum 30.7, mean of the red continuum 29.5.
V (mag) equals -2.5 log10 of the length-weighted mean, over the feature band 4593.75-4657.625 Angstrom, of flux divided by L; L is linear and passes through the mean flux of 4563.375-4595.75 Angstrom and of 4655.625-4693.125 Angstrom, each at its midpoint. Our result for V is 0.01 mag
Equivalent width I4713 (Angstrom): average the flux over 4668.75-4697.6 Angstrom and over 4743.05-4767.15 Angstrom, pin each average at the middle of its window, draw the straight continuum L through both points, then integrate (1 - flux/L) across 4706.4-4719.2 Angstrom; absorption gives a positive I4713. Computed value 0.1 Angstrom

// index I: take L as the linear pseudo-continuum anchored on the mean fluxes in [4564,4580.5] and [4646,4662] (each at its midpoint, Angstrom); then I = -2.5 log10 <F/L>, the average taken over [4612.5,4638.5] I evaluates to 0.00 mag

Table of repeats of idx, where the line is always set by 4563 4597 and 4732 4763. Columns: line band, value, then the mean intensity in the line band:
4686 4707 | 0.86 Angstrom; 29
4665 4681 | 0.54 Angstrom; 29.1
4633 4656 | 1.26 Angstrom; 28.4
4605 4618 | -0.16 Angstrom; 30.3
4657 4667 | -0.57 Angstrom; 31.9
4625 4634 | 0.26 Angstrom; 29.1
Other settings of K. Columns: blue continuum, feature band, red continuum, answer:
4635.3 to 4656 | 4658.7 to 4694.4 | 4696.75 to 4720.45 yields -1.6 Angstrom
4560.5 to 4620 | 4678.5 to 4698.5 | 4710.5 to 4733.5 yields 0.0 Angstrom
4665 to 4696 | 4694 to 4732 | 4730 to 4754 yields 1.0 Angstrom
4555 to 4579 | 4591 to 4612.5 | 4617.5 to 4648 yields -0.8 Angstrom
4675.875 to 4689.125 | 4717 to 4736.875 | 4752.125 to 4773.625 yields 0.1 Angstrom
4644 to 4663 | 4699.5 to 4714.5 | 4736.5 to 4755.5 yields 0.9 Angstrom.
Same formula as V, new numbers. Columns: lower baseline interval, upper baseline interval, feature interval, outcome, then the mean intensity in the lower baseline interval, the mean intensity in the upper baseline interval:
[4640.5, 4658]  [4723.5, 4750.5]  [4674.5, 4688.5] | -0.03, 29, 30.6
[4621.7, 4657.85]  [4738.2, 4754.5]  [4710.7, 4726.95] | 0.03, 29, 31.2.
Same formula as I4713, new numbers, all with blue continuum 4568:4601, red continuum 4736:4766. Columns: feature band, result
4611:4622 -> -0.40 Angstrom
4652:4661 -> -0.07 Angstrom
